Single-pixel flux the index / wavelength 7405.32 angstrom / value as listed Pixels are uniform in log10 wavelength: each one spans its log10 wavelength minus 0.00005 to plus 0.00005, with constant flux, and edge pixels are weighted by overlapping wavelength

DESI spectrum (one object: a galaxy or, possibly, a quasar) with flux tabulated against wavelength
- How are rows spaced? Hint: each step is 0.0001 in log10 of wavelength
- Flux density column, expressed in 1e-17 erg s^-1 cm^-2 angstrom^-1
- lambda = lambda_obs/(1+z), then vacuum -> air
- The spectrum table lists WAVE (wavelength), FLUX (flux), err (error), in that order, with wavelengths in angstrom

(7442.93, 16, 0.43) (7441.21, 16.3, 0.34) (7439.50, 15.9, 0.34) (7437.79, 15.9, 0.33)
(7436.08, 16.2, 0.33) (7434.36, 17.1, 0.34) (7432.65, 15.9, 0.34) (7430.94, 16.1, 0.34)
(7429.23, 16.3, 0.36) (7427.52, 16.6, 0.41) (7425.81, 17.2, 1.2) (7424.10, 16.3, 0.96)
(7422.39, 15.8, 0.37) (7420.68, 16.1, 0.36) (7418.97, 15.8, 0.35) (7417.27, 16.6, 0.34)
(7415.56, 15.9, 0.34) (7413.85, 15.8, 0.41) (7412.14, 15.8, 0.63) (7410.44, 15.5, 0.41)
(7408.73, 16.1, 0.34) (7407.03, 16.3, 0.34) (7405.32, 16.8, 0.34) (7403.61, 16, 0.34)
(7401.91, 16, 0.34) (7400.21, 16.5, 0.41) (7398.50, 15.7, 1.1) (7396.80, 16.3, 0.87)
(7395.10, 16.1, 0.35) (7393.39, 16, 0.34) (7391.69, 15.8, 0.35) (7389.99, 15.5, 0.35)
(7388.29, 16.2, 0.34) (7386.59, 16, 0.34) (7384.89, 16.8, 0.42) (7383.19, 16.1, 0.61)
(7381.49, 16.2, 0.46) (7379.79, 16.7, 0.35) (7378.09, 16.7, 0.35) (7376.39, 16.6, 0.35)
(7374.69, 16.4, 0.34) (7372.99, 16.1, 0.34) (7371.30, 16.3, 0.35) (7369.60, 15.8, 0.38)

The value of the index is 16.8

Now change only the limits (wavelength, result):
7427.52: 16.6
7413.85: 15.8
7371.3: 16.3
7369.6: 15.8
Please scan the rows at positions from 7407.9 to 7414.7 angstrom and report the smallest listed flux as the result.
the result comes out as 15.5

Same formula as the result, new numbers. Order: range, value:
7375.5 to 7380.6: 16.6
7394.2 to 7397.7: 16.1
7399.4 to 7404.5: 16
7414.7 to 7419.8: 15.8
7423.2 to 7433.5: 15.9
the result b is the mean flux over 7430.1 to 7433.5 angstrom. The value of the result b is 16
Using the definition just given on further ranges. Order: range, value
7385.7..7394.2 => 15.9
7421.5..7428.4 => 16.5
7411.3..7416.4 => 15.8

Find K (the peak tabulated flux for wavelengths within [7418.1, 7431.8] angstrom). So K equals 17.2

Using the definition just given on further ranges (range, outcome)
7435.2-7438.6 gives 16.2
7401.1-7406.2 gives 16.8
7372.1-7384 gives 16.7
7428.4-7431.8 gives 16.3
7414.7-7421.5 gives 16.6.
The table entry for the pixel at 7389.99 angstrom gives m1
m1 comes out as 15.5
